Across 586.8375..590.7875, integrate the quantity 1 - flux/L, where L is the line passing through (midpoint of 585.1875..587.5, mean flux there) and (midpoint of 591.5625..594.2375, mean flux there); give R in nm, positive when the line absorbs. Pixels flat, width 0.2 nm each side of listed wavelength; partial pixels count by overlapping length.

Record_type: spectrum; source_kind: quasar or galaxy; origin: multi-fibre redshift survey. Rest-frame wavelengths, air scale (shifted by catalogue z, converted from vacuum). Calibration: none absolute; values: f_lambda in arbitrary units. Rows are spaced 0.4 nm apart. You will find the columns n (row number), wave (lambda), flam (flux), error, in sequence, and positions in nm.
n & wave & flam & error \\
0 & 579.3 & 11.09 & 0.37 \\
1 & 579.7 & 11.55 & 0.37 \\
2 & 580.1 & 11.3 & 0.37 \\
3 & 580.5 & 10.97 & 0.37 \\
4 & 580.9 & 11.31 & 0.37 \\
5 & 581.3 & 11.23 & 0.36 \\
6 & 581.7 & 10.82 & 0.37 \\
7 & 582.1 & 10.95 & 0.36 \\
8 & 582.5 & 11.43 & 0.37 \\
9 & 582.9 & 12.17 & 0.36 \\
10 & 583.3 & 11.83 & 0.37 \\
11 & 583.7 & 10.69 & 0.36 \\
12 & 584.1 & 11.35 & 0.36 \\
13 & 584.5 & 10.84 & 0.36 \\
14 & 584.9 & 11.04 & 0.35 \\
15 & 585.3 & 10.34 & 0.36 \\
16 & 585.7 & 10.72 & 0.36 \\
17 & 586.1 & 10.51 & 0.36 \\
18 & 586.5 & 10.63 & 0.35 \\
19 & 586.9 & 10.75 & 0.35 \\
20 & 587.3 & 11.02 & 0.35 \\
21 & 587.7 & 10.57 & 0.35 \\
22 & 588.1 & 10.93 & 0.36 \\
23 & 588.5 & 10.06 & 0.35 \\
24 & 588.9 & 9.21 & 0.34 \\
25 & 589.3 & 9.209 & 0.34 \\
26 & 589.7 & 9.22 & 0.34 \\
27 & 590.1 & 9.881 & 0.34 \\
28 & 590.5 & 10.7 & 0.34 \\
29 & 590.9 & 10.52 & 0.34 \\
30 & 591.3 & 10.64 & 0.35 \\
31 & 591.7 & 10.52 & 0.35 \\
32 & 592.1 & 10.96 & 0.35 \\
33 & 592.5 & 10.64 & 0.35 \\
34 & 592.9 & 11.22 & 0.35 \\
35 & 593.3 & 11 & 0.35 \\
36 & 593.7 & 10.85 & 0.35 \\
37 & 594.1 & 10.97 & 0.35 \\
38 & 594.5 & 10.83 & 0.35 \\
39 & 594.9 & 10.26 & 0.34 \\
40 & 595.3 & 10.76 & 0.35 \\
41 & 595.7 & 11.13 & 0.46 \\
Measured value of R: 0.224 nm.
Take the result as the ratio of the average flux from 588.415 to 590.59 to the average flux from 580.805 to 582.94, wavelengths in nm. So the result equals 0.9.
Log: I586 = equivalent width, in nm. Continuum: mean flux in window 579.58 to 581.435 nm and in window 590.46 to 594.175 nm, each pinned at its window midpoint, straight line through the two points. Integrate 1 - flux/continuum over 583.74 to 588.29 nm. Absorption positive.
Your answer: 0.11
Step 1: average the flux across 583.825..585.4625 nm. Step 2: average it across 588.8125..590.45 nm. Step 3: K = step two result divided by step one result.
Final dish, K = 0.9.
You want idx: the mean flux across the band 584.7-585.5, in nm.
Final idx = 10.7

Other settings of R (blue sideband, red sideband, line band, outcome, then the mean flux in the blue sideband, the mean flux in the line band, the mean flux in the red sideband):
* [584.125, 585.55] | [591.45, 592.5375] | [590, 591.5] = 0.036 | 10.8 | 10.5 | 10.7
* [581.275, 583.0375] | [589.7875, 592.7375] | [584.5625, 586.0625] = 0.045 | 11.3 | 10.7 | 10.5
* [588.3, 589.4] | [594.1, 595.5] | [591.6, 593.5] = -0.122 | 9.52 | 10.9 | 10.7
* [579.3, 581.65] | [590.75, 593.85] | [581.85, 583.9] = -0.048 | 11.2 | 11.4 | 10.8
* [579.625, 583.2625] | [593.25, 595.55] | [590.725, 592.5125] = 0.038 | 11.3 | 10.7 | 10.8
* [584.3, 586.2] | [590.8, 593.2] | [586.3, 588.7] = 0.014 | 10.7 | 10.7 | 10.8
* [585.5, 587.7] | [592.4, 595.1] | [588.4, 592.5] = 0.250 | 10.7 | 10.1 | 10.8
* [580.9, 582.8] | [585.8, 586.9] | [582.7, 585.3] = -0.078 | 11.2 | 11.2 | 10.6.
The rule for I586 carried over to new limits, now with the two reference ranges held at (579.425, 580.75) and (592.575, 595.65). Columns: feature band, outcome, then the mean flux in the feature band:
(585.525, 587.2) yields 0.06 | 10.7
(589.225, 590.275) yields 0.15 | 9.45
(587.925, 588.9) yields 0.07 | 10.2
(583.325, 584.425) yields 0.00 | 11.1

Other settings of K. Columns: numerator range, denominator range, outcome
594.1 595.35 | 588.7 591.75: 1.07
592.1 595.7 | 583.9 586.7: 1.01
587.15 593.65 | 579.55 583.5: 0.92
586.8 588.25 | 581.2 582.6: 0.98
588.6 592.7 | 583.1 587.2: 0.93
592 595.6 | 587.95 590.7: 1.10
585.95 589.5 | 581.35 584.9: 0.92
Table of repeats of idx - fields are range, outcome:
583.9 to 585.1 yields 11.1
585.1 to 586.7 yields 10.6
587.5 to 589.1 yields 10.2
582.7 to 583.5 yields 12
